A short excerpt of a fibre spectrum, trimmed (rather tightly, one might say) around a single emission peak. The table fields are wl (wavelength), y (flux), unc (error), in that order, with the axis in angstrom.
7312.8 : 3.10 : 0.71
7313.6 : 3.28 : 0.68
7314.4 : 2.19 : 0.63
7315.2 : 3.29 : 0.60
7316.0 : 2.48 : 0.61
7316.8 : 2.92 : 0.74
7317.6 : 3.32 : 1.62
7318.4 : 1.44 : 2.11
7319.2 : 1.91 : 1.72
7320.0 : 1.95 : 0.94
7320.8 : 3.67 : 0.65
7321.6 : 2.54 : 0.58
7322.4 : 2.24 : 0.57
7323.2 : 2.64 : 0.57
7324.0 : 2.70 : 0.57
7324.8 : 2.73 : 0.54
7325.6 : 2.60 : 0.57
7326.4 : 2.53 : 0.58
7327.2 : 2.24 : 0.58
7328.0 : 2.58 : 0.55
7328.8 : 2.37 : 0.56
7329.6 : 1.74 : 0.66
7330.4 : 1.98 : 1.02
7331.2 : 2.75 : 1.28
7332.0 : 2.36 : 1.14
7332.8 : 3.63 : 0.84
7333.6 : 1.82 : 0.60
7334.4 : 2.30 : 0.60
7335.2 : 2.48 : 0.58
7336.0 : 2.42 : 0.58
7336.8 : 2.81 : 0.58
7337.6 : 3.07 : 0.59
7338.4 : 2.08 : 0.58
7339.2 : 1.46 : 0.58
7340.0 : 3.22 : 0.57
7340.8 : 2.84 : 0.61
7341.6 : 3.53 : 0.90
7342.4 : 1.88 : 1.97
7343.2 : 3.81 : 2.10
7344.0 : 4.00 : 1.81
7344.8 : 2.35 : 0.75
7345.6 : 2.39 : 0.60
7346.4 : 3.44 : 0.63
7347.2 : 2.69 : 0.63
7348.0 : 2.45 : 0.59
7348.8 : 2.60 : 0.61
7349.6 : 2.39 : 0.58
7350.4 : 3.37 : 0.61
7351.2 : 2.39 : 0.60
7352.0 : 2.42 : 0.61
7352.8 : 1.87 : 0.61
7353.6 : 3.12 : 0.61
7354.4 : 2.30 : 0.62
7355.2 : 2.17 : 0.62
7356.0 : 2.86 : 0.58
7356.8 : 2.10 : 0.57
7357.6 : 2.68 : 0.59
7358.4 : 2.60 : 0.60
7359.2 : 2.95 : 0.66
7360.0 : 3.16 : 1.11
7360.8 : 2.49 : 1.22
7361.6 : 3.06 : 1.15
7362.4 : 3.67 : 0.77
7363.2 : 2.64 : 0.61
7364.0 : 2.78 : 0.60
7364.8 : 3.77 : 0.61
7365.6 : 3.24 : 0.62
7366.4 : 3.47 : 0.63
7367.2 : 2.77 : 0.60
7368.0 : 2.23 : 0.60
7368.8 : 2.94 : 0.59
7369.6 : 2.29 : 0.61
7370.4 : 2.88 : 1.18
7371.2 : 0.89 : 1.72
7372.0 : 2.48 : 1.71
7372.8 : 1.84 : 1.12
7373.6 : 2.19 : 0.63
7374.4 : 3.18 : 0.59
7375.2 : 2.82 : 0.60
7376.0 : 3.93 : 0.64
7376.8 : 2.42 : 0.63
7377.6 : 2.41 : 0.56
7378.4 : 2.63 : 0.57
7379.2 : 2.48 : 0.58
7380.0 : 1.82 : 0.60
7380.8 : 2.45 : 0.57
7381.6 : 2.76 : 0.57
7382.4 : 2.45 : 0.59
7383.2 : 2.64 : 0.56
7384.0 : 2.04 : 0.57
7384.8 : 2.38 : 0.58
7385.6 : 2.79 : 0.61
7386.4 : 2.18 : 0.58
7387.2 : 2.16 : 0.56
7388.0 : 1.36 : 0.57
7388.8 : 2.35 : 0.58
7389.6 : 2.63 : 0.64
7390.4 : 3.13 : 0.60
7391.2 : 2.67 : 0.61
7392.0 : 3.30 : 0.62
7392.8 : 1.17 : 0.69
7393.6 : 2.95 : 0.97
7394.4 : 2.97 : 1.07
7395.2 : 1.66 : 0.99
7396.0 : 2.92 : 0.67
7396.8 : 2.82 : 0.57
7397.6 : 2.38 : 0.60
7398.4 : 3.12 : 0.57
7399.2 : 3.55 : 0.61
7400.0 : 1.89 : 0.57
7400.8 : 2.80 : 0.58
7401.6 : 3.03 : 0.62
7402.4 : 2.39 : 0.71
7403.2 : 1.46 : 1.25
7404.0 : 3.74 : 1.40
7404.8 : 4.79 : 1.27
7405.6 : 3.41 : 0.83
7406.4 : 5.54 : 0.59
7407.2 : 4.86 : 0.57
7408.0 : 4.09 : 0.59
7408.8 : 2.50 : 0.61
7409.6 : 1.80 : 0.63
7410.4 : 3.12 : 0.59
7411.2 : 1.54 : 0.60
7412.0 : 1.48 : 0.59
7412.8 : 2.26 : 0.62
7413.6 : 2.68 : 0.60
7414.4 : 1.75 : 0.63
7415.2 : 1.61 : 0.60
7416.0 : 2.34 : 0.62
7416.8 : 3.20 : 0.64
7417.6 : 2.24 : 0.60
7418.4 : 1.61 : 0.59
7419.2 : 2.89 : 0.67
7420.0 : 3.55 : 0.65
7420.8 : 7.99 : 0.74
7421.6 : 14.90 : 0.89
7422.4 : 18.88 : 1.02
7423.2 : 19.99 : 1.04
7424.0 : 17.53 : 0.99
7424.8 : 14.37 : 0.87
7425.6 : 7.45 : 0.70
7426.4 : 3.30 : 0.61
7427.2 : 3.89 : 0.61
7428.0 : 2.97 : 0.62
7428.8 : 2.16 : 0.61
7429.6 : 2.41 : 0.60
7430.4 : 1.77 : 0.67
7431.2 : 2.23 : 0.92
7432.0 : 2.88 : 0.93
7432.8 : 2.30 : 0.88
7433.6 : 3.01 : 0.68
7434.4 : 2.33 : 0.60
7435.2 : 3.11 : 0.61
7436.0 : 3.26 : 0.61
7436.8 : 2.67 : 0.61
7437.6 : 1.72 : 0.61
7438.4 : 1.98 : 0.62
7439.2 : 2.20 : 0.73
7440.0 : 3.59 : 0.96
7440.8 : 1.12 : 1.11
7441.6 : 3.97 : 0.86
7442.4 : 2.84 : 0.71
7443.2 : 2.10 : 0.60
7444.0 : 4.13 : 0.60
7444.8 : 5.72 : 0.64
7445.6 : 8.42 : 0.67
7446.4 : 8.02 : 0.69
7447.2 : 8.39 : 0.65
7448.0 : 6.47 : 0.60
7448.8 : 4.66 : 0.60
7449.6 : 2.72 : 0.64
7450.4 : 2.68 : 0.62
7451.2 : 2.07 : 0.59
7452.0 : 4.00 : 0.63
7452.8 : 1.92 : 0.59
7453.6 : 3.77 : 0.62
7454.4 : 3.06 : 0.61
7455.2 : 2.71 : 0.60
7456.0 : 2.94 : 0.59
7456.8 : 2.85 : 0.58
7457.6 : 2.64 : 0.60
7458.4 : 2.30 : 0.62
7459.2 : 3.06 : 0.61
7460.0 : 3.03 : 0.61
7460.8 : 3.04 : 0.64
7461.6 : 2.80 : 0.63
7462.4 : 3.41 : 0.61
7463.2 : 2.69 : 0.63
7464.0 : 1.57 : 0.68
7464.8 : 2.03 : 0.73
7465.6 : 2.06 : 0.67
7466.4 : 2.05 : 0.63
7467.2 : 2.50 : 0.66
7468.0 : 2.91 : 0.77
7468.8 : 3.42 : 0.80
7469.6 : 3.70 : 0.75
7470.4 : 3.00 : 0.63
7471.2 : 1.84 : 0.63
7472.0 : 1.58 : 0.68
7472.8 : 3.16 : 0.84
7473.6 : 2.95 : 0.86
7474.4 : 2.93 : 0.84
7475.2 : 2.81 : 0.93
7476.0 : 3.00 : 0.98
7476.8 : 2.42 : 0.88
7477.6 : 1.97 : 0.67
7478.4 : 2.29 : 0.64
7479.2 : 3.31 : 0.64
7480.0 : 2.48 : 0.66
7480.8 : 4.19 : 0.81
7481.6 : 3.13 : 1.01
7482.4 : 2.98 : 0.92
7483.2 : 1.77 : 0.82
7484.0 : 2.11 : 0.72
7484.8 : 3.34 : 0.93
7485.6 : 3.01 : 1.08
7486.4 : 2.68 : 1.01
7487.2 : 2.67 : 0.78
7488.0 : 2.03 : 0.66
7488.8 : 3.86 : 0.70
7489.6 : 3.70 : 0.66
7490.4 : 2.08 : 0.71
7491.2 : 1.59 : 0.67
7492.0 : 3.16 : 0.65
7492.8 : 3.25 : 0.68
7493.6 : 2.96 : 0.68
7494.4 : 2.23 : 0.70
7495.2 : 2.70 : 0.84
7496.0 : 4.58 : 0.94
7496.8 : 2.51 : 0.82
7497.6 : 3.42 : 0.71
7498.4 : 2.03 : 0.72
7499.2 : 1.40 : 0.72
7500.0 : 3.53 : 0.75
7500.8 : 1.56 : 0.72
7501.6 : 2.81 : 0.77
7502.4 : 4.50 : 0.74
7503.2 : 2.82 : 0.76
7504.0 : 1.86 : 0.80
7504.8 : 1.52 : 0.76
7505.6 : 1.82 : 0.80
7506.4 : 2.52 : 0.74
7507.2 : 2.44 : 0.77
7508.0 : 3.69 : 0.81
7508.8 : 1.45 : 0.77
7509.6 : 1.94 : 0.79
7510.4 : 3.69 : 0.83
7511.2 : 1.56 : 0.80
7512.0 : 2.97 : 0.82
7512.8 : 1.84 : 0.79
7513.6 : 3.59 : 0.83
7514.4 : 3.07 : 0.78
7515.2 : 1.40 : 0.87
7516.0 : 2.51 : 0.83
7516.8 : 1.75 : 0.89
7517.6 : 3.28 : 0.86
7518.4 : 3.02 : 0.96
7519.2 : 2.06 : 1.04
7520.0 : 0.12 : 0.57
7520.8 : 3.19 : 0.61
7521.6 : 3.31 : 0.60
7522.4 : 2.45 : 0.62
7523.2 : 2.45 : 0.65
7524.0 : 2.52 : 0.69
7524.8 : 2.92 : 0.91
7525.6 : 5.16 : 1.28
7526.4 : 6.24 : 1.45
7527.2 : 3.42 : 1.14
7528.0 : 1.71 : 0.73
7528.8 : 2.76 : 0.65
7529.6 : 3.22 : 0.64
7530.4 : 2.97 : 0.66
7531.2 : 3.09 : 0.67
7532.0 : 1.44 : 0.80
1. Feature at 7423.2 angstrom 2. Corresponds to Halpha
